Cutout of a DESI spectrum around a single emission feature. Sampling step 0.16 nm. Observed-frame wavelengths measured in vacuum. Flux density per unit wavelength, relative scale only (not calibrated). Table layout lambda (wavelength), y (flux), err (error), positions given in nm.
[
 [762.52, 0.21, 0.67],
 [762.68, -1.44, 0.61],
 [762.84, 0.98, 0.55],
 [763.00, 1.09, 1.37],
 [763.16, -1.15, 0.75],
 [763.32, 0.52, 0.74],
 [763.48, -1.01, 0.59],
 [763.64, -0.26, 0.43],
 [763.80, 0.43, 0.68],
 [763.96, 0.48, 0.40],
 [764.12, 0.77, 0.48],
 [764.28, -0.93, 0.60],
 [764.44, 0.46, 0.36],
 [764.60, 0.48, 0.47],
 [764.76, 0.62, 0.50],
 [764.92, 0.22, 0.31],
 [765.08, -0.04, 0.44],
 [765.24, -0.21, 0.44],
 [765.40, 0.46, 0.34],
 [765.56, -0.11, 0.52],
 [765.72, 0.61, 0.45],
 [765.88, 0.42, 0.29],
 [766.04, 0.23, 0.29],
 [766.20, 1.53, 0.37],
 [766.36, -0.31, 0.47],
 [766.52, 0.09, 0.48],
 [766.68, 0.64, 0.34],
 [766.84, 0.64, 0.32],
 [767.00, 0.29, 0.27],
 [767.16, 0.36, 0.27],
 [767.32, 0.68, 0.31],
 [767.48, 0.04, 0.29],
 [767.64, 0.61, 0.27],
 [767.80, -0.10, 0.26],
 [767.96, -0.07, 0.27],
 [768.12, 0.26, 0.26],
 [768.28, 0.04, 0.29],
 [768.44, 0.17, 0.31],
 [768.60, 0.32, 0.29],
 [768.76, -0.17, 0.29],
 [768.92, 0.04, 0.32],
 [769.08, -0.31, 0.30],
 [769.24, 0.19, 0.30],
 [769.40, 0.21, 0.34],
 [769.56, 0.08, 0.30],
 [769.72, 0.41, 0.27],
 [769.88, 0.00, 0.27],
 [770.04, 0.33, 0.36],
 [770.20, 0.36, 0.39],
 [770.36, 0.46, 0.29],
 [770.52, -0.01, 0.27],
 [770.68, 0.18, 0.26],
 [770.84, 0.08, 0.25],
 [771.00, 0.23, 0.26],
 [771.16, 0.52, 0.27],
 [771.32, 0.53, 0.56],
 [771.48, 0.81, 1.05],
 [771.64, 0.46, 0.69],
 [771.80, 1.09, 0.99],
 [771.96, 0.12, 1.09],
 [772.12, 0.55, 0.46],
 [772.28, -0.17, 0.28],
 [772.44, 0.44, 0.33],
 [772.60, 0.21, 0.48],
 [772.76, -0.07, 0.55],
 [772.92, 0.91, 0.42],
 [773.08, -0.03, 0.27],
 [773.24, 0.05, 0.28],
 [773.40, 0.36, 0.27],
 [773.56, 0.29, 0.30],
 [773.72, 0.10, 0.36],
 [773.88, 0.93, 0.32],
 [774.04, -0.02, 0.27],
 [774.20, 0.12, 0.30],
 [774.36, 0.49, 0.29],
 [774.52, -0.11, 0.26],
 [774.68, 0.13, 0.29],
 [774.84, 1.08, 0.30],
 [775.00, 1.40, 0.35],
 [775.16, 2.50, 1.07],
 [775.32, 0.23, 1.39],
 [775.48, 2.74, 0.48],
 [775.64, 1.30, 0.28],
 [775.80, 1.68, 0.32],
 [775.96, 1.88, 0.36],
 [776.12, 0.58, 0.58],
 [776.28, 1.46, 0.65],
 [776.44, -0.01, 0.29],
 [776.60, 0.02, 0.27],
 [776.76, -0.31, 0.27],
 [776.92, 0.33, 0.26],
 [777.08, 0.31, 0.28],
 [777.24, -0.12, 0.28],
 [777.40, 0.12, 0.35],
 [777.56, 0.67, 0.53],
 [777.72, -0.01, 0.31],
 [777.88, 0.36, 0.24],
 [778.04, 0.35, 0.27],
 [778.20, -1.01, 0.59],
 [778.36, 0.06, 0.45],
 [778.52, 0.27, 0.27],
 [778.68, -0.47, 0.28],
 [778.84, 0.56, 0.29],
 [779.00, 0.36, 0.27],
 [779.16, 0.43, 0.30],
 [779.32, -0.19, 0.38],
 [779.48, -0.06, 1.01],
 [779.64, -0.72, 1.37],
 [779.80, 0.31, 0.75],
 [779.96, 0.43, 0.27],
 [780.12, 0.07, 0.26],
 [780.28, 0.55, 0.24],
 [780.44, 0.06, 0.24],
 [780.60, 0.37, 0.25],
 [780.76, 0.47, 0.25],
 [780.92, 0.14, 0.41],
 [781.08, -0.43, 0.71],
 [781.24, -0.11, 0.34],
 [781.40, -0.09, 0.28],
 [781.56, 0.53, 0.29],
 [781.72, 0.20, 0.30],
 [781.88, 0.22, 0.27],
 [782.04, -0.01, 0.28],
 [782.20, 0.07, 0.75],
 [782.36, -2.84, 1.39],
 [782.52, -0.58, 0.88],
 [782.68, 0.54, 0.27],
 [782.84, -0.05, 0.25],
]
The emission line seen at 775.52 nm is [O II]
